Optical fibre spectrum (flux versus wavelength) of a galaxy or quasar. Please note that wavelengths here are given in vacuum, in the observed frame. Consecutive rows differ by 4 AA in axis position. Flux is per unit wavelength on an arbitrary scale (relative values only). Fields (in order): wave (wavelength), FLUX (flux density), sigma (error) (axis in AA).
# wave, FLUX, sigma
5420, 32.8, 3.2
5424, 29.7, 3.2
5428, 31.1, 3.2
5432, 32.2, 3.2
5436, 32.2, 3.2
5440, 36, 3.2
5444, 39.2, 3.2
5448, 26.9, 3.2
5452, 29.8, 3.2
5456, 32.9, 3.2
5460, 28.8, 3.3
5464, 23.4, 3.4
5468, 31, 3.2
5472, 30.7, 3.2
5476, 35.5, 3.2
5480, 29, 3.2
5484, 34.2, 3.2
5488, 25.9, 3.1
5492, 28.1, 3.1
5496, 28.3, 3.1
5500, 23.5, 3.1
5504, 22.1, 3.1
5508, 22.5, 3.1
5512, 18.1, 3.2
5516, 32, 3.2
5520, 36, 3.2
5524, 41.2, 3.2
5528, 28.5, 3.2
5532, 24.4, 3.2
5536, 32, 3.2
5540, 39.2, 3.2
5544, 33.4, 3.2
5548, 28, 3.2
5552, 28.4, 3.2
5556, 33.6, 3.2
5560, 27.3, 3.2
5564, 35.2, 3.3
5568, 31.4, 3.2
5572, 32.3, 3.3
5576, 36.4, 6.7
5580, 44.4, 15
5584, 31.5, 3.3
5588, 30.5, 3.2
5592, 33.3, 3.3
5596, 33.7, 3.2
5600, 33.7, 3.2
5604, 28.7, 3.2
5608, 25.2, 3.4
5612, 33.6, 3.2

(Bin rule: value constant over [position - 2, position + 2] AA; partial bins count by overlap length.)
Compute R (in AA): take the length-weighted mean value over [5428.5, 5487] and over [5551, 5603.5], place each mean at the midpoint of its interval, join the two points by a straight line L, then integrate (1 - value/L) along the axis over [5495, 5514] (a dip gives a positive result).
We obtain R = 5.6 AA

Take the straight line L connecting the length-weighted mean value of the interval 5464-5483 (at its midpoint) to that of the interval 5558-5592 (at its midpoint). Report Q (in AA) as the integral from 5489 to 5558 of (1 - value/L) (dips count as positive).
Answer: 6.2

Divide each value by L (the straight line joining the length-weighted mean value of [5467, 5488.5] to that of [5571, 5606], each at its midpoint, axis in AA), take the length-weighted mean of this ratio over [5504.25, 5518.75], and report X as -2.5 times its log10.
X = 0.29 mag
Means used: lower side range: 31.4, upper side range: 33.9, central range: 24.6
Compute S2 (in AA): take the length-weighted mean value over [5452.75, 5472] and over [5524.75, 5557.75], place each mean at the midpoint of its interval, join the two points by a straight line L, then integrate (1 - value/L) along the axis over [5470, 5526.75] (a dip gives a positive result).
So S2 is 2.1 AA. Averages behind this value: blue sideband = 29.2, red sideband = 31.3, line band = 29.1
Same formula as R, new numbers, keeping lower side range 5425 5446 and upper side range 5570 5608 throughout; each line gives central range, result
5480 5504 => 4.4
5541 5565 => 1.7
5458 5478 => 2.3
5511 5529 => 0.9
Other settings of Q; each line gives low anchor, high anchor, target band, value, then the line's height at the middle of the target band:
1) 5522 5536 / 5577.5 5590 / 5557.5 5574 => 1.24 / 34.2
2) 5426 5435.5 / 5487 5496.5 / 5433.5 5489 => -3.03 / 29.6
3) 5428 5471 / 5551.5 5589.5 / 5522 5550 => 0.28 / 32.7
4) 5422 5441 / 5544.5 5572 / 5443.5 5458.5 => 0.23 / 31.9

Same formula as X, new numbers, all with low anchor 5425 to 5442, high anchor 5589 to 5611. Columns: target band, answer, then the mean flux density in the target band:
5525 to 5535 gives 0.117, 28.5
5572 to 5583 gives -0.216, 38.1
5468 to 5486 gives 0.002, 32.2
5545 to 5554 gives 0.099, 28.8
